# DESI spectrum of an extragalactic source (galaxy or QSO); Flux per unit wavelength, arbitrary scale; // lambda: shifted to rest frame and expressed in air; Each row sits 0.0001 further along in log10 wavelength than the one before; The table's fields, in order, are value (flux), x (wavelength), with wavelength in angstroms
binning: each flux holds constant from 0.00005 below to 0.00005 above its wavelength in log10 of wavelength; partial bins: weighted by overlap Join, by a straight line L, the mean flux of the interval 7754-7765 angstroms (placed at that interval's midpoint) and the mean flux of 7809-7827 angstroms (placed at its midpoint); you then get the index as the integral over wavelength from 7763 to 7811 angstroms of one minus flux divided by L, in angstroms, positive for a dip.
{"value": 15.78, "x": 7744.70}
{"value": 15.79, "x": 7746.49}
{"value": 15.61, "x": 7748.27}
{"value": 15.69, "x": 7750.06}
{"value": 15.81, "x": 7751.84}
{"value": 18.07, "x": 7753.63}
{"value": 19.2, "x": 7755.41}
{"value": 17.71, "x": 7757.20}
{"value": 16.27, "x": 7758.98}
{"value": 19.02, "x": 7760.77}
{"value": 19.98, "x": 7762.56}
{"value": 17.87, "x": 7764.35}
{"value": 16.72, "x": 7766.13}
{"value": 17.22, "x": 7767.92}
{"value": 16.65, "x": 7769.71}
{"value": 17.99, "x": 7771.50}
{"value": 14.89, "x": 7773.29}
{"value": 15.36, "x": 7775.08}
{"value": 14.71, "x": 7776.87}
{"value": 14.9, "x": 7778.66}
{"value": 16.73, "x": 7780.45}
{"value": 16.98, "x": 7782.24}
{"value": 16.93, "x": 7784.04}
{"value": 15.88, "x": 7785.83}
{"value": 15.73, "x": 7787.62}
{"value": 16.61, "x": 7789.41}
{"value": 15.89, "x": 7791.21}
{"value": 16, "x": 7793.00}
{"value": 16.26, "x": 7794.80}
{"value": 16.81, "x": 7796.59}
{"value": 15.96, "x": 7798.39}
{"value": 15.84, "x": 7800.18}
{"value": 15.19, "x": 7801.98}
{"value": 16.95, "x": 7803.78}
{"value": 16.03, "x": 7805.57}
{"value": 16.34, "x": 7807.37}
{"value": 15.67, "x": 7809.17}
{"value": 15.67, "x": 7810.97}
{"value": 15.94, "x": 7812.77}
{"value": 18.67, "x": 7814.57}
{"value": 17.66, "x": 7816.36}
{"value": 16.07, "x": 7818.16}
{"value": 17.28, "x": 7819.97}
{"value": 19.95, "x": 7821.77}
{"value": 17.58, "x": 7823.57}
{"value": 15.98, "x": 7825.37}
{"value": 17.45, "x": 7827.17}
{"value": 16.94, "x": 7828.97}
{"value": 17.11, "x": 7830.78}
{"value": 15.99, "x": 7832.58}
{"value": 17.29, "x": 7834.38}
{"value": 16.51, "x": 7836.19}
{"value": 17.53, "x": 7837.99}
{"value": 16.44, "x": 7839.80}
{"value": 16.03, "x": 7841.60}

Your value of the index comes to 4.1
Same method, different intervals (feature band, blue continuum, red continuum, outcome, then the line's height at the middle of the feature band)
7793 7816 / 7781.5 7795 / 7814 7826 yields 0.9 angstroms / 17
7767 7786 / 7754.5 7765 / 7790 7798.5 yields 1.2 angstroms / 17.3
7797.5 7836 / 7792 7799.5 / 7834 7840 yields -0.3 angstroms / 16.6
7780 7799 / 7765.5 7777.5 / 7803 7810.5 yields -0.1 angstroms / 16.2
